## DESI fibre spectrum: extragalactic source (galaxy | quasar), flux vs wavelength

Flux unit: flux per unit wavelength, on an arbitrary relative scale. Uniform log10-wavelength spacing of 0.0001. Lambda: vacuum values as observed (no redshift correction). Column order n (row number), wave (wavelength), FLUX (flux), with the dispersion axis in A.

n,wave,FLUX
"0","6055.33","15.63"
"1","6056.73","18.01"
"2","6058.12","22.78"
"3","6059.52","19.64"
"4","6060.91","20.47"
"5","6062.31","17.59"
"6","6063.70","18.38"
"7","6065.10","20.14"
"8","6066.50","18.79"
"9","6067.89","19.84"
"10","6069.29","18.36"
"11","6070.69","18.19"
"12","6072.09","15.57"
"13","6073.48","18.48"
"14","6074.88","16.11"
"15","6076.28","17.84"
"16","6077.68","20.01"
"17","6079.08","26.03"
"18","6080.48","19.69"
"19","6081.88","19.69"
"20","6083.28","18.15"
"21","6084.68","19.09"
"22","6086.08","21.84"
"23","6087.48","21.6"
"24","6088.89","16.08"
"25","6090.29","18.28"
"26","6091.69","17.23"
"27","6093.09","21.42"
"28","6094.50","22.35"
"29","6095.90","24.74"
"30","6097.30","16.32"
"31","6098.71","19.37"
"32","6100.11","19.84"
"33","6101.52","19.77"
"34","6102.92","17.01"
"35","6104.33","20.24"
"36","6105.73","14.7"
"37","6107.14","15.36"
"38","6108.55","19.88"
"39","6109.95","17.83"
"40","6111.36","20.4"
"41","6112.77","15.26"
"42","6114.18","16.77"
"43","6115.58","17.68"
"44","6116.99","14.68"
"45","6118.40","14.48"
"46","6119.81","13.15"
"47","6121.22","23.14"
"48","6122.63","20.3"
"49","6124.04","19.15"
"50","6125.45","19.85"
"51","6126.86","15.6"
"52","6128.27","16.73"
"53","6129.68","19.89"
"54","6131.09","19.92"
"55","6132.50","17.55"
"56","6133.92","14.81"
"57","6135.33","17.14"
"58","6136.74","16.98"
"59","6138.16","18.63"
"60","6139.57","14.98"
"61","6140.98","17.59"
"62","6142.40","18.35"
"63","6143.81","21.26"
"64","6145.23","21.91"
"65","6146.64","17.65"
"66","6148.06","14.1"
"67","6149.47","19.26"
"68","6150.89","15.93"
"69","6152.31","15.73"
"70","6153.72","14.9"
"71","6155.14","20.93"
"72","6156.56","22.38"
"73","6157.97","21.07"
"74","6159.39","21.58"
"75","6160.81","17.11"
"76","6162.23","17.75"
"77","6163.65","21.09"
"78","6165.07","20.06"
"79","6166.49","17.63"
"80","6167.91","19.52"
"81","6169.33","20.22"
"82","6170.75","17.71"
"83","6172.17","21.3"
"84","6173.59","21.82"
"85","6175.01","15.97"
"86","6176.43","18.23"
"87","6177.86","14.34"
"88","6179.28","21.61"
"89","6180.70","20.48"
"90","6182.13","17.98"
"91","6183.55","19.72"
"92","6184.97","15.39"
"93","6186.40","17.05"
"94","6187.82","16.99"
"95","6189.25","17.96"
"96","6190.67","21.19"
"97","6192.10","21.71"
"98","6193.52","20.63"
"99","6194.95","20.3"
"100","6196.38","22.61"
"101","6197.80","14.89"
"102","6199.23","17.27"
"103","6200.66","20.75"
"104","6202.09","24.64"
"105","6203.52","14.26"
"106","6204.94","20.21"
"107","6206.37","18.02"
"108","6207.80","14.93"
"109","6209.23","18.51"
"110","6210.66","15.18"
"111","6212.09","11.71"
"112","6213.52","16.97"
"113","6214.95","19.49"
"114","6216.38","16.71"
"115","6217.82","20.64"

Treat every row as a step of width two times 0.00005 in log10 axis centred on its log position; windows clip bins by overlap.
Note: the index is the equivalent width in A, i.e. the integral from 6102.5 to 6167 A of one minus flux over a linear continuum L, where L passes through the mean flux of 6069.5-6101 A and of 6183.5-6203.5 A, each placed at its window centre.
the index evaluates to 4.3 A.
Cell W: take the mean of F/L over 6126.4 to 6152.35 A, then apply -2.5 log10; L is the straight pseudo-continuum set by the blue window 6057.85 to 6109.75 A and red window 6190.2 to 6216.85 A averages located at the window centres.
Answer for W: 0.07 mag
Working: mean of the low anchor 19.2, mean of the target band 17.6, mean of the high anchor 18.4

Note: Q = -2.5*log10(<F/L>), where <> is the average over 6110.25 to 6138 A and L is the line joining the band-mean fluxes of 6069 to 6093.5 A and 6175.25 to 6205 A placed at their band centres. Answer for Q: 0.09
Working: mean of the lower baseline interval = 19.1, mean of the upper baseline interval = 18.9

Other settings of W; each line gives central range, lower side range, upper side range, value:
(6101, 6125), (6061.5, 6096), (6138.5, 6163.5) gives 0.08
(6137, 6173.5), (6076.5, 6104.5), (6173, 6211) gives 0.02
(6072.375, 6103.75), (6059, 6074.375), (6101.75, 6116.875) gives -0.09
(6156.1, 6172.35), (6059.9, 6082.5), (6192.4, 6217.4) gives -0.07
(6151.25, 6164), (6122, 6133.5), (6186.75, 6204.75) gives -0.01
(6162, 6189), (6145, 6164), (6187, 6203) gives 0.03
